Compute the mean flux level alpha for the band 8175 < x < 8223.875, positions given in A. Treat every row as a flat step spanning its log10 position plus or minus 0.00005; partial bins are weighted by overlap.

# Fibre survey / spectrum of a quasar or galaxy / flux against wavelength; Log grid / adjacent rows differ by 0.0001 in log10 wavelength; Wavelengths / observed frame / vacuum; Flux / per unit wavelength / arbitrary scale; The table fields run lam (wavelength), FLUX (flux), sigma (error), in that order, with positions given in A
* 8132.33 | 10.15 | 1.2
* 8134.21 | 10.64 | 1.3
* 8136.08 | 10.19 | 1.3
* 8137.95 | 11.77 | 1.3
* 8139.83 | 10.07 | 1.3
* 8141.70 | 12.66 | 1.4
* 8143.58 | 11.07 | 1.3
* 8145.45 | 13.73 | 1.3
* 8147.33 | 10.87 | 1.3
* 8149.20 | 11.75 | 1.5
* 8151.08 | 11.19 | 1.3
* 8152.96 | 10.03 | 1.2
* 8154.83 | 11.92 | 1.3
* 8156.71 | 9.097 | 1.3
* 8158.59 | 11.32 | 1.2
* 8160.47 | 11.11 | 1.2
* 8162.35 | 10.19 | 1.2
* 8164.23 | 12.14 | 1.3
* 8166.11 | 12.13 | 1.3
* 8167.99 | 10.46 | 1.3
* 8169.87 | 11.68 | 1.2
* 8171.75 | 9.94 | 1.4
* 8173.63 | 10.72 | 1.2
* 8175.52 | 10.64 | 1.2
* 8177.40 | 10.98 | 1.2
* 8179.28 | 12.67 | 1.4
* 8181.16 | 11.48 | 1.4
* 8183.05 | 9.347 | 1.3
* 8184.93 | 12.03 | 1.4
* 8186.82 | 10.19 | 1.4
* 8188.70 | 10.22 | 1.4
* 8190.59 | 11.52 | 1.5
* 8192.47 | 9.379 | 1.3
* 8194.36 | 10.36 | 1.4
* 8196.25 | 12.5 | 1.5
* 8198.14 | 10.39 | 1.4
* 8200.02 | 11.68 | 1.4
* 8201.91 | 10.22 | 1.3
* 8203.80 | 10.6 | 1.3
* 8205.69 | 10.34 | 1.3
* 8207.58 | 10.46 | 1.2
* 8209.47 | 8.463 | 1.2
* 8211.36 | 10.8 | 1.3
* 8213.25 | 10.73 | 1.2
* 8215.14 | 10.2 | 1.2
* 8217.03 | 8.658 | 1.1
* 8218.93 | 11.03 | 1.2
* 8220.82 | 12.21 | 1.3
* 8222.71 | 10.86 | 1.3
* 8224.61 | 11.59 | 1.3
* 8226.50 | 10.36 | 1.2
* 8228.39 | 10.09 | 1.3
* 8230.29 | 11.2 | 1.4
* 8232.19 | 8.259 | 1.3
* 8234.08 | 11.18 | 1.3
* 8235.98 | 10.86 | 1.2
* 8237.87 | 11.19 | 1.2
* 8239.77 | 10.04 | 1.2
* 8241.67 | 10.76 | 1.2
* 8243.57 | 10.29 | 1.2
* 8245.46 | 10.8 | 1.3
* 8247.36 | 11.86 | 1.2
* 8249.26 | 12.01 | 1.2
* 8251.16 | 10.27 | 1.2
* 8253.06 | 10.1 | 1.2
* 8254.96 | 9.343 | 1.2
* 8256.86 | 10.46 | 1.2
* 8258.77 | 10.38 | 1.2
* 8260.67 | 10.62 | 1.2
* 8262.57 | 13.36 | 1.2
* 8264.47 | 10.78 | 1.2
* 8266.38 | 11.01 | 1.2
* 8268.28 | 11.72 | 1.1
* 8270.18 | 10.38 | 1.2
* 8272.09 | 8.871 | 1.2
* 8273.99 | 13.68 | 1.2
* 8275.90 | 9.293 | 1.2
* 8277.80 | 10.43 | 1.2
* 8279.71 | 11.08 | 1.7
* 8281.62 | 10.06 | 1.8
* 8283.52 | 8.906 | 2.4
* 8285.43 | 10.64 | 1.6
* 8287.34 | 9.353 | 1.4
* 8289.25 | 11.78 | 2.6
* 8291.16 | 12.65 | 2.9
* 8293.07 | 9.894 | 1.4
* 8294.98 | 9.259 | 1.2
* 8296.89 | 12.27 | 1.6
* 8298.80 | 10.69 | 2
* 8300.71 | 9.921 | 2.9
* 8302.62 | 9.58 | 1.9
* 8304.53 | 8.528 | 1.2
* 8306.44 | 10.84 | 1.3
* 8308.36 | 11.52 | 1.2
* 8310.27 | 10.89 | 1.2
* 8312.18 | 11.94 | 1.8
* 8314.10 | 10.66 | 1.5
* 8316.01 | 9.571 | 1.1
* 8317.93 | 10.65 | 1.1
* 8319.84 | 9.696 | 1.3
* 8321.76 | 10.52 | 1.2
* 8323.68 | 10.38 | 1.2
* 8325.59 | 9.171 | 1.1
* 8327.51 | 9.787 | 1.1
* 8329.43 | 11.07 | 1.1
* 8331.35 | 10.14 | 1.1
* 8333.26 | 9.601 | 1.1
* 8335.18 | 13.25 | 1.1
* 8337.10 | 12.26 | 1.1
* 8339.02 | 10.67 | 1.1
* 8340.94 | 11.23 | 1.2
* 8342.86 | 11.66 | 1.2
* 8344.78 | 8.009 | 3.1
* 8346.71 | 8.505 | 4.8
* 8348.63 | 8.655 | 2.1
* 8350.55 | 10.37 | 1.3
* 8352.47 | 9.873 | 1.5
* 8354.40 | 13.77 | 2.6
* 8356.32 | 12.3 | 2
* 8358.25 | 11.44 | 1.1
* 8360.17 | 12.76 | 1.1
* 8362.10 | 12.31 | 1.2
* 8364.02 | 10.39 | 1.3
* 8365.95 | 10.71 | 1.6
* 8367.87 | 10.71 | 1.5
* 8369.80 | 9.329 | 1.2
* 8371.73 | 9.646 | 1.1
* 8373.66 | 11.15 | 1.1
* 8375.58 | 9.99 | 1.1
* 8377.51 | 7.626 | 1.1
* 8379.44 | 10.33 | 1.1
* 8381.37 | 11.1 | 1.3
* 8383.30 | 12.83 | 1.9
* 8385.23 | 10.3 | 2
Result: 10.7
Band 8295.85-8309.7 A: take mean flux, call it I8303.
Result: 10.5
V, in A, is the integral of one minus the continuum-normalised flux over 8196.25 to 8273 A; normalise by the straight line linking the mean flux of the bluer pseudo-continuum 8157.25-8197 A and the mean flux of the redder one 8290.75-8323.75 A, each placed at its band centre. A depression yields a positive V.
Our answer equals 0.9 A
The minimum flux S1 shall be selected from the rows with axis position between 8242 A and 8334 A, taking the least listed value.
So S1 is 8.528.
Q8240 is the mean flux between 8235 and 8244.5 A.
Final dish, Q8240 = 10.6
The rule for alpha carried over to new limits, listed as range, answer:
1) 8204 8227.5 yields 10.5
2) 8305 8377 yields 10.7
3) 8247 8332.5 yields 10.6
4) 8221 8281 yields 10.8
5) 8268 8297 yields 10.6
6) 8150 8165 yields 10.9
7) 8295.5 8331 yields 10.4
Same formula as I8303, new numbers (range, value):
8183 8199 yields 10.7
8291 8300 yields 10.8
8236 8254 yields 10.8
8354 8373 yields 11.3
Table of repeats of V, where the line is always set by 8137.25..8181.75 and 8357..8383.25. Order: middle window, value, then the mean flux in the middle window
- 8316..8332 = 0.97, 10.1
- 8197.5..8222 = 1.43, 10.5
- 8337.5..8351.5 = 1.01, 9.97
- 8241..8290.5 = 1.07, 10.7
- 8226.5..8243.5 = 0.92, 10.4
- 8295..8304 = 0.40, 10.4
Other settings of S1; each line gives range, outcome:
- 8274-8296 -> 8.906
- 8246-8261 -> 9.343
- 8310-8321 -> 9.571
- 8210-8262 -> 8.259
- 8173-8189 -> 9.347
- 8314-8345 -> 8.009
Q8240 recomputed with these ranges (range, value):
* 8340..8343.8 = 11.4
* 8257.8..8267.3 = 11.2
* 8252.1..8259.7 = 10.1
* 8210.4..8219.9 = 10.3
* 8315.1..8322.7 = 10.1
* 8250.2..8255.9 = 9.91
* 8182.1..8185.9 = 10.7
